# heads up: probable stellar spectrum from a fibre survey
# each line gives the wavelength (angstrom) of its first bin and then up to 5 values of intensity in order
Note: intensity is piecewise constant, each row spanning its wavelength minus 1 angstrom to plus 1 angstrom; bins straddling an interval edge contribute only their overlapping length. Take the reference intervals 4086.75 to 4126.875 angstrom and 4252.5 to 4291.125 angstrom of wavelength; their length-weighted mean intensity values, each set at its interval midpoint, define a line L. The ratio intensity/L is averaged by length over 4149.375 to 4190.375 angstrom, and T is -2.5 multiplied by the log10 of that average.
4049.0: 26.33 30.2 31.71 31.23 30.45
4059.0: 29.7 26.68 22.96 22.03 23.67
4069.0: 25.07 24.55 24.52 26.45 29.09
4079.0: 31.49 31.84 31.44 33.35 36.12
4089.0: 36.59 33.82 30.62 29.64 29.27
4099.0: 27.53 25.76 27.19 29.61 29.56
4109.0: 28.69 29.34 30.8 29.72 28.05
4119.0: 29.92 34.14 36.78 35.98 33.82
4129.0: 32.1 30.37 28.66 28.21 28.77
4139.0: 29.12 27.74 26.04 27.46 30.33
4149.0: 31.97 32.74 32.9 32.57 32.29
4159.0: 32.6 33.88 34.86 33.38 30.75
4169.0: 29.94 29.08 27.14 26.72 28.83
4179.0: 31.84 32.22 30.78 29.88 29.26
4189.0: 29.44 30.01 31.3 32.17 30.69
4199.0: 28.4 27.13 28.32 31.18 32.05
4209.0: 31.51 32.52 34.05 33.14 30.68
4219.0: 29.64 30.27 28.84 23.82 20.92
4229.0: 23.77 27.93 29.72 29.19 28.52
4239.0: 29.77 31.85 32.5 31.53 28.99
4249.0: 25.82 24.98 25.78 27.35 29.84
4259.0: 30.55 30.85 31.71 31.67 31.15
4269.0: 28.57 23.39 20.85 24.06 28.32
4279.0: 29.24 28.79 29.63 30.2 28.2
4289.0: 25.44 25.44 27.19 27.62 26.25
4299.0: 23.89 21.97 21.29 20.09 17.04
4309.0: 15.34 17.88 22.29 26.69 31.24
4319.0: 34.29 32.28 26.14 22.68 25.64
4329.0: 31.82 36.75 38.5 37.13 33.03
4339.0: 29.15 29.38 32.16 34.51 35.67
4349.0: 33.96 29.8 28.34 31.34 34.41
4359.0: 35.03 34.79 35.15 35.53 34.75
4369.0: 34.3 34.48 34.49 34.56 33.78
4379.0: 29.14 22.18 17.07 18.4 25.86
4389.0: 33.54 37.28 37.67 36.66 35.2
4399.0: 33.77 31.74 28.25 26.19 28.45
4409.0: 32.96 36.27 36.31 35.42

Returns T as -0.04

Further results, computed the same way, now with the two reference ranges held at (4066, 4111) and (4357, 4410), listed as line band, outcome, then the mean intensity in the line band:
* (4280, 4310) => 0.25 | 24.6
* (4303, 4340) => 0.14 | 27.5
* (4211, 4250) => 0.05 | 29.1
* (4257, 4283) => 0.09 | 28.4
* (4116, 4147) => -0.03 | 30.5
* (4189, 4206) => 0.01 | 29.9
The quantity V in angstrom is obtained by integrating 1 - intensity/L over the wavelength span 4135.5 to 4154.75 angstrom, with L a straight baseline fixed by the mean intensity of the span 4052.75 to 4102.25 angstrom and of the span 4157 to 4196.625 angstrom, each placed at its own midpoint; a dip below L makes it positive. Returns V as 0.3 angstrom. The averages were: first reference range 29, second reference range 30.8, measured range 29.7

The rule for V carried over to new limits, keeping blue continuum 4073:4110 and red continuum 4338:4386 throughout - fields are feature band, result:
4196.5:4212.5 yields 0.2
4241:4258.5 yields 1.3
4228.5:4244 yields 0.8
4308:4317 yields 2.7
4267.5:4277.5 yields 1.9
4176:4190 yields 0.1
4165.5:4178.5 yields 0.7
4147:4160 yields -0.8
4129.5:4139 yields 0.4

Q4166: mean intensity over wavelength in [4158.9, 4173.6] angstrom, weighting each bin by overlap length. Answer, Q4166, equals 31.5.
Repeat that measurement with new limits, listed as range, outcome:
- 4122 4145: 30.5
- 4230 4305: 27.7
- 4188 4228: 29.8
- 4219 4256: 27.9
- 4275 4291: 28.1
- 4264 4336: 26.9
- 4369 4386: 28.4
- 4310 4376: 31.8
